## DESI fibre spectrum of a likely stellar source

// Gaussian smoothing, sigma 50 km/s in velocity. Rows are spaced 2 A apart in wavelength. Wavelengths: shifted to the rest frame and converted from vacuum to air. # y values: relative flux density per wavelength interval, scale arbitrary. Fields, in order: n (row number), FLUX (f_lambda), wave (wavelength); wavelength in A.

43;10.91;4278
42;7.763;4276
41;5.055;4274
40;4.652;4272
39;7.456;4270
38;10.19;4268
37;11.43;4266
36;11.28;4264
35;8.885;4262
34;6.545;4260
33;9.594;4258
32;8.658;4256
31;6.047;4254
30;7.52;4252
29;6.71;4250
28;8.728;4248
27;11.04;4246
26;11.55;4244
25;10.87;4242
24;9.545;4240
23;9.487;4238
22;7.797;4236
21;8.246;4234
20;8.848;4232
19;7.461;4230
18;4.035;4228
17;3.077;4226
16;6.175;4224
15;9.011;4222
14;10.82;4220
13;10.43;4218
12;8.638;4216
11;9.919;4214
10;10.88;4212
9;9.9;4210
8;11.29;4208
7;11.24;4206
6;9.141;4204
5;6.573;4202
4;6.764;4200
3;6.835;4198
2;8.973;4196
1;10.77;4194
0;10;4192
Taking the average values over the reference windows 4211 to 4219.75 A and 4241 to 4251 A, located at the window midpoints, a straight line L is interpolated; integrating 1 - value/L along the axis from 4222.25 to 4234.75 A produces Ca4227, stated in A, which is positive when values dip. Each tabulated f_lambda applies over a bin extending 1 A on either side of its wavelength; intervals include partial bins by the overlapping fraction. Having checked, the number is 4.4 A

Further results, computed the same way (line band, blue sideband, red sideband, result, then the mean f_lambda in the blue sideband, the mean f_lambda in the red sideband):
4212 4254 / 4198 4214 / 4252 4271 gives 2.60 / 9.27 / 8.83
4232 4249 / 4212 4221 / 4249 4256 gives -3.45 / 10.1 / 7.03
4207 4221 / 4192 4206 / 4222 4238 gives -4.63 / 8.53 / 6.86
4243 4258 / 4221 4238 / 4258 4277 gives -2.01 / 6.99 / 8.22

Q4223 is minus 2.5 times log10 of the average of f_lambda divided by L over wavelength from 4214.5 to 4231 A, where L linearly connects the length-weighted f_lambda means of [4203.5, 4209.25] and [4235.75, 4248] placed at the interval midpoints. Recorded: 0.351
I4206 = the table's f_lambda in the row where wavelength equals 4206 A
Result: 11.24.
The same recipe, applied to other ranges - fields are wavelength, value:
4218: 10.43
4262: 8.885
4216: 8.638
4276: 7.763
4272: 4.652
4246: 11.04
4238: 9.487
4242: 10.87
